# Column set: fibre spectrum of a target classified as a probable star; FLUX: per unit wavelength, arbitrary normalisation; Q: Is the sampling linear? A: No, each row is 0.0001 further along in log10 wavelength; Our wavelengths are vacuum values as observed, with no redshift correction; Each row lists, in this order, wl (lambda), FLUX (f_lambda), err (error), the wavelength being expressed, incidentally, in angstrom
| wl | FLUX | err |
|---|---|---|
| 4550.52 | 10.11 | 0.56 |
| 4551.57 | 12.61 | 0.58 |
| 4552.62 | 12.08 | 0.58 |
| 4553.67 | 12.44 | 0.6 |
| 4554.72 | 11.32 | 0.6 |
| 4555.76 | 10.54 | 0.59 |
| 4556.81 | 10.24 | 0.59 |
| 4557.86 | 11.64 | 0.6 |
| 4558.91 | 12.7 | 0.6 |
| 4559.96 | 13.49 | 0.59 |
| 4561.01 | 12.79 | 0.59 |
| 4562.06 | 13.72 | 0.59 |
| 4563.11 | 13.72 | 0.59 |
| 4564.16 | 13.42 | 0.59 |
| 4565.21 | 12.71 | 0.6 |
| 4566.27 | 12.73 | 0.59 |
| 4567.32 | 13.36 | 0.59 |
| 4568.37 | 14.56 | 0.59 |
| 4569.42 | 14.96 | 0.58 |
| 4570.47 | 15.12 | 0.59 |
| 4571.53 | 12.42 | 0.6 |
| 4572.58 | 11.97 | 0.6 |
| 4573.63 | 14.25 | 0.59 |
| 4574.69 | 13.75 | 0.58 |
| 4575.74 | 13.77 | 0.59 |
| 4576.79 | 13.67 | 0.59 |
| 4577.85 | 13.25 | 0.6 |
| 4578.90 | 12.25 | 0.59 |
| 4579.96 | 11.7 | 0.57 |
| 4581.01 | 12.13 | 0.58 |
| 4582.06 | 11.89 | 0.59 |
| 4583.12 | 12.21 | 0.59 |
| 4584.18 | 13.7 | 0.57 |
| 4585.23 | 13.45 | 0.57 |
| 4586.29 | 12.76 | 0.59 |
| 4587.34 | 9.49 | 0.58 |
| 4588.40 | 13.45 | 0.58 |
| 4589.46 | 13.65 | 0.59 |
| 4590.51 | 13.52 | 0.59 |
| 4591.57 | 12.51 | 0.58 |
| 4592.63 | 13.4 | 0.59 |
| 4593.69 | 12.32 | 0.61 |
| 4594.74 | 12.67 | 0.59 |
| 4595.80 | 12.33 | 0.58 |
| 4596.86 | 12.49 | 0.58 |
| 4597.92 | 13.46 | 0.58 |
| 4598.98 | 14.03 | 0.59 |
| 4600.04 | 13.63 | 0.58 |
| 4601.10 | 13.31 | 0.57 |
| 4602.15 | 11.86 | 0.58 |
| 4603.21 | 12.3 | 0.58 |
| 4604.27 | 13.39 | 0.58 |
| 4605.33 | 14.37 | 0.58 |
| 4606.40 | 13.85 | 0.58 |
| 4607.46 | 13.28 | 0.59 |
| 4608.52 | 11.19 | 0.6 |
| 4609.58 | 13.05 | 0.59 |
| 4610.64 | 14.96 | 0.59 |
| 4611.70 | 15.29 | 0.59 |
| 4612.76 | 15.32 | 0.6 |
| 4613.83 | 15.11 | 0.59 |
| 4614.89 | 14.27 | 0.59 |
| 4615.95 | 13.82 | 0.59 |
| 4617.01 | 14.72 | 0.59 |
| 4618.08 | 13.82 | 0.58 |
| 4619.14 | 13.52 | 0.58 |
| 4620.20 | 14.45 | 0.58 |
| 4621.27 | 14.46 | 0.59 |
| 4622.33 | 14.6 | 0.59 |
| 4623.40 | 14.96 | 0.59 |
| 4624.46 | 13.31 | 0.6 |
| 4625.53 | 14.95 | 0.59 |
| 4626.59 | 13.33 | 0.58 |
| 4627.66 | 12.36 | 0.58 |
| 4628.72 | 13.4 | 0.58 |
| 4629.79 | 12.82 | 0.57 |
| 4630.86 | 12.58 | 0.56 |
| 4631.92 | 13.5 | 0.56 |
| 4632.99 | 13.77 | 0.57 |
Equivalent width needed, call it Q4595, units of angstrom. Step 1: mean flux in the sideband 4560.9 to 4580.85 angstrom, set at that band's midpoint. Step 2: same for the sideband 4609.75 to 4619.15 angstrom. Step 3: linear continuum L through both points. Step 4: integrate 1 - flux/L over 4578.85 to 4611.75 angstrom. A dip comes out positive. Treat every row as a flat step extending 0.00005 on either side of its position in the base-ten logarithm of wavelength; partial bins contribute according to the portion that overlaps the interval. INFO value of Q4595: 2.6 angstrom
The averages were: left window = 13.4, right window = 14.5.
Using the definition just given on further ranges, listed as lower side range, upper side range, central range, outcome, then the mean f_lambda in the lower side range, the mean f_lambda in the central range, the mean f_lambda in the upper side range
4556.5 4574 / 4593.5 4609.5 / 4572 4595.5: 0.5 angstrom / 13.2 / 12.8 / 13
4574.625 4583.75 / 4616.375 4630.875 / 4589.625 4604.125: 0.2 angstrom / 12.7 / 12.9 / 13.8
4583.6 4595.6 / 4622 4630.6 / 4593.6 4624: -1.0 angstrom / 12.8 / 13.7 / 13.6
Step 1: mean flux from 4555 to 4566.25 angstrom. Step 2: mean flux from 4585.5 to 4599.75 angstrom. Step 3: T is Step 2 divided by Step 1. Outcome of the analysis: 1.0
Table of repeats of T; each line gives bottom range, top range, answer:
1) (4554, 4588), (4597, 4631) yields 1.07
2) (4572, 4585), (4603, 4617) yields 1.08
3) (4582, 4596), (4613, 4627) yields 1.12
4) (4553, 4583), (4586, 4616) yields 1.03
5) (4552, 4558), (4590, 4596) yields 1.13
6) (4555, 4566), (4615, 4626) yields 1.14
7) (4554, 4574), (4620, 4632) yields 1.06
